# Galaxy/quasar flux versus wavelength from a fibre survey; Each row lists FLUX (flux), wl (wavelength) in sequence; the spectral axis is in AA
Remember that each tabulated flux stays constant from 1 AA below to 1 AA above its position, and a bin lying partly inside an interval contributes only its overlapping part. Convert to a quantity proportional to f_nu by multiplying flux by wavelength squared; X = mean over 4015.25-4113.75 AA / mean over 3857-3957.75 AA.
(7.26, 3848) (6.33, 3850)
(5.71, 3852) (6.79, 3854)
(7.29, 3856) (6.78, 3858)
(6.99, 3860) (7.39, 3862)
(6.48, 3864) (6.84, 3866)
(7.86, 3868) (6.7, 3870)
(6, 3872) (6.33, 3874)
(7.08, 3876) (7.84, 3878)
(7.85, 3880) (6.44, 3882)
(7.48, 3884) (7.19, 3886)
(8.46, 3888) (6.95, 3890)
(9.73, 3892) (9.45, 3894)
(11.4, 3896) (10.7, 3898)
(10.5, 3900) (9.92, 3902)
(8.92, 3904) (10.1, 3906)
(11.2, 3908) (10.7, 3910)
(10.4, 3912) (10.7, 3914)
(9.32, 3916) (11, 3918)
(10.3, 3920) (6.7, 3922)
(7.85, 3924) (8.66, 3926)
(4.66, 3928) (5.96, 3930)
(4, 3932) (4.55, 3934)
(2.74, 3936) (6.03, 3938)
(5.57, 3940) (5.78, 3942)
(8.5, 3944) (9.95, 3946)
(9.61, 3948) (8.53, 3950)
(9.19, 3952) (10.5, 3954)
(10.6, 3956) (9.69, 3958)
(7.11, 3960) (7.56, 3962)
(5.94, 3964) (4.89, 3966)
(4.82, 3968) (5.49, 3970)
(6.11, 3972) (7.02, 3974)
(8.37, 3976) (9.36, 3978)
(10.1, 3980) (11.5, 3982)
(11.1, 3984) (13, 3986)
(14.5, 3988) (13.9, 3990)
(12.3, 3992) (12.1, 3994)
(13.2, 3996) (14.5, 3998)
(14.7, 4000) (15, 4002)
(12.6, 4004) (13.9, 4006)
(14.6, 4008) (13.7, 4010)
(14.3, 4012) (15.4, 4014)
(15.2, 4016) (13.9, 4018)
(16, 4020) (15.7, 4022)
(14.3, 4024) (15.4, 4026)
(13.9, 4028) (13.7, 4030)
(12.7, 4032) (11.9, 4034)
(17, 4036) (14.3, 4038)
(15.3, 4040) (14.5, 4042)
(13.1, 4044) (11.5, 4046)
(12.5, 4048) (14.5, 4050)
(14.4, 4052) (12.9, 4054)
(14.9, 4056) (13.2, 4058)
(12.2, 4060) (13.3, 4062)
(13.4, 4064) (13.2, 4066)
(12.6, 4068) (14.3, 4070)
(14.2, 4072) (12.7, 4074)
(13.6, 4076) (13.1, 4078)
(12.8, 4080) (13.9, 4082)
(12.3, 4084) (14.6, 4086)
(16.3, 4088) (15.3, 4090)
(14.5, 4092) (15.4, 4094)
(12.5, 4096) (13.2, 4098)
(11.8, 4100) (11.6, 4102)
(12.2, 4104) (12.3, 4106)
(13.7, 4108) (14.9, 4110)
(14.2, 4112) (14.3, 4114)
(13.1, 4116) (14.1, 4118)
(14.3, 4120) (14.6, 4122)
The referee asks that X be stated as 1.8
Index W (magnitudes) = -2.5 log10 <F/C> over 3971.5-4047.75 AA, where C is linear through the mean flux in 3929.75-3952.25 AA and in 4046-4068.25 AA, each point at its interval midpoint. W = -0.24 mag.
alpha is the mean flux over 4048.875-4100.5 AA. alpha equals 13.7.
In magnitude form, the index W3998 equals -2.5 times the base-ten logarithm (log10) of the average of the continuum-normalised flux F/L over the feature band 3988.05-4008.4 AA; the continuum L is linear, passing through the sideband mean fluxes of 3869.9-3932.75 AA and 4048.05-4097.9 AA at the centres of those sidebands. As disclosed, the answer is -0.19 mag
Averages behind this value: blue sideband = 8.5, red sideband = 13.7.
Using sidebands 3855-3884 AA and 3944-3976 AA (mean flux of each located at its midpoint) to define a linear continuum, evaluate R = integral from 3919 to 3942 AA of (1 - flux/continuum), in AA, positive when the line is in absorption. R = 4.5 AA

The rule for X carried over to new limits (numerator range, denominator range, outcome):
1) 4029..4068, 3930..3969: 2.01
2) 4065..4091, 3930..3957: 2.01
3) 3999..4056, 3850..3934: 1.89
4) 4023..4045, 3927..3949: 2.43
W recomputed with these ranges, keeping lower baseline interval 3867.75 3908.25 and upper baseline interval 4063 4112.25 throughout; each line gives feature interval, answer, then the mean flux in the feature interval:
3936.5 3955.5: 0.22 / 8.1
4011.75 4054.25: -0.17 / 14.2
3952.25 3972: 0.36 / 7.4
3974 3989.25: -0.01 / 10.9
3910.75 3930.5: 0.07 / 8.65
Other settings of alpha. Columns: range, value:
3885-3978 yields 8.13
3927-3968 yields 7.01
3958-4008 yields 10.4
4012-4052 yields 14.3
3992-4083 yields 13.9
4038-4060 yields 13.6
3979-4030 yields 13.8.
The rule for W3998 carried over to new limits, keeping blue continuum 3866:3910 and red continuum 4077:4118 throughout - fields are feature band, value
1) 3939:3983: 0.27 mag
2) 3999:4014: -0.24 mag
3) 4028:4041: -0.17 mag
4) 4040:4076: -0.07 mag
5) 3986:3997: -0.19 mag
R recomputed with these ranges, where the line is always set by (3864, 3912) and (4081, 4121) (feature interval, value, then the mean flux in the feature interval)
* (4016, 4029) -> -3.4 AA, 14.9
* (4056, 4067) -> -0.4 AA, 13.2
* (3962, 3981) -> 6.5 AA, 6.93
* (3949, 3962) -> 1.3 AA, 9.14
